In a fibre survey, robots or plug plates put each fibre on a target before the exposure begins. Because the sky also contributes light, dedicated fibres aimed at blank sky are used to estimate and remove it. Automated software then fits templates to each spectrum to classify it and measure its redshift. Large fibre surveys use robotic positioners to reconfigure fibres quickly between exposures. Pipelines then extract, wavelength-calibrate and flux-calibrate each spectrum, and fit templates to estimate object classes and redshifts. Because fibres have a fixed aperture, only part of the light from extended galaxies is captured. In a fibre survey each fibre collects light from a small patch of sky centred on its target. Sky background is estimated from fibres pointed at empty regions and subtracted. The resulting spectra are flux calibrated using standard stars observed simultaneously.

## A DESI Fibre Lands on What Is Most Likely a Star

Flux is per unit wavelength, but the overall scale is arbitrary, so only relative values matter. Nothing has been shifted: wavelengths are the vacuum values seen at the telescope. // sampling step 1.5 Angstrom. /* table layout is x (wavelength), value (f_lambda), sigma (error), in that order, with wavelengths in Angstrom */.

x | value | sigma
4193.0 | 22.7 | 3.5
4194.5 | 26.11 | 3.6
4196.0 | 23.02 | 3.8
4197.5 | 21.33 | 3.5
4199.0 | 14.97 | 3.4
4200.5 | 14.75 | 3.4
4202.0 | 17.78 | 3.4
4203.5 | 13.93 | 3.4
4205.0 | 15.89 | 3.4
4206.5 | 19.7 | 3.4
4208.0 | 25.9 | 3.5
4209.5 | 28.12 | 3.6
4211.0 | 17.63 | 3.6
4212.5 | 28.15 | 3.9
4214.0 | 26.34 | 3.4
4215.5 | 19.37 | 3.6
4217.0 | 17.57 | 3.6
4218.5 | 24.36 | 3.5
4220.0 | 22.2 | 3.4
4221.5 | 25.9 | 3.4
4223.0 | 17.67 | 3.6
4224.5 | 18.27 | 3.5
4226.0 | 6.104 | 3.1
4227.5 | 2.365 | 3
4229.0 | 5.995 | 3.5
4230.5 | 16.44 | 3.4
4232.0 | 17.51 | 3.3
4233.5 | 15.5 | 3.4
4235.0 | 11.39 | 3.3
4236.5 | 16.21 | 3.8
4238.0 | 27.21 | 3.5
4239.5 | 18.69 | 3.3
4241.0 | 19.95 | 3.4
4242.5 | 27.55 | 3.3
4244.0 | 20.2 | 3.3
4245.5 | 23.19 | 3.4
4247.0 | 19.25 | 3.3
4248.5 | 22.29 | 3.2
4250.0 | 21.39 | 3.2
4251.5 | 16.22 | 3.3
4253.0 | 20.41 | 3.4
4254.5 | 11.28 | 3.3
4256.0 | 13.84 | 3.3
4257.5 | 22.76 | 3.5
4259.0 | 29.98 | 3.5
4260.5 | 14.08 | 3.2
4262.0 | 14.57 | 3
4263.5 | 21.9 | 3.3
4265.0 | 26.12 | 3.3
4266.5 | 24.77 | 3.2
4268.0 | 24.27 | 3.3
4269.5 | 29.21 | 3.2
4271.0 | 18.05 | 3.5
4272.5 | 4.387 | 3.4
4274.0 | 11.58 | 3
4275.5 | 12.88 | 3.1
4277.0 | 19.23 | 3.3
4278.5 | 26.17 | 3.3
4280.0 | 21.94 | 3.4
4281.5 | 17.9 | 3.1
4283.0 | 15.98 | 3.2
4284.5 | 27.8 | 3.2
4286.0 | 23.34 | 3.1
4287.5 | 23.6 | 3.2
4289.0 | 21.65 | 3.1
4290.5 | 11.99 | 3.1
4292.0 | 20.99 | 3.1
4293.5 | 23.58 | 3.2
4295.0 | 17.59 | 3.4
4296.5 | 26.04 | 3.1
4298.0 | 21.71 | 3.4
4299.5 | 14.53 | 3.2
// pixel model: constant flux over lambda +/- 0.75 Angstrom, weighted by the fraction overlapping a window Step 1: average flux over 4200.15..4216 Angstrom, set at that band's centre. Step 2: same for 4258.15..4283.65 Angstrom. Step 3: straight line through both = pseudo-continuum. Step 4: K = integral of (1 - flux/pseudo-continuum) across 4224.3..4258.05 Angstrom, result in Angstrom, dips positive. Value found 5.2 Angstrom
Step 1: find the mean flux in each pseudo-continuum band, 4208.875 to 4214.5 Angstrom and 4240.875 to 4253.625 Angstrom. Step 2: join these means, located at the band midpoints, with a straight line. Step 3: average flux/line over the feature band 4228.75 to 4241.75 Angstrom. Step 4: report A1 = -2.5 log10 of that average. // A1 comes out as 0.30 mag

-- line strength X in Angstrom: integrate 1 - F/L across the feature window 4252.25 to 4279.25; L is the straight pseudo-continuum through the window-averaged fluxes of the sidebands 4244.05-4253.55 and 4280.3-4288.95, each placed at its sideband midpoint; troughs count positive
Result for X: 2.4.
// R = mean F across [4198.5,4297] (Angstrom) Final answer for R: 19.3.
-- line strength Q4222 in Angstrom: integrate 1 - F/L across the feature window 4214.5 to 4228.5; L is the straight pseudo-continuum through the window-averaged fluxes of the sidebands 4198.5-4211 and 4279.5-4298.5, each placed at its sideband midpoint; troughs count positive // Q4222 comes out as 1.6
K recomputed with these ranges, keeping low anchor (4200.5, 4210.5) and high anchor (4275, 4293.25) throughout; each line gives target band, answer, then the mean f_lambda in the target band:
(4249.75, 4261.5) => 1.0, 18.5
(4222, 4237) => 5.3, 12.9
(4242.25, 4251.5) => -0.6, 21.5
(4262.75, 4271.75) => -1.7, 24.1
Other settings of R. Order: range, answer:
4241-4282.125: 19.8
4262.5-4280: 19.9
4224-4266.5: 18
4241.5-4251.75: 21.7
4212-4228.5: 18.6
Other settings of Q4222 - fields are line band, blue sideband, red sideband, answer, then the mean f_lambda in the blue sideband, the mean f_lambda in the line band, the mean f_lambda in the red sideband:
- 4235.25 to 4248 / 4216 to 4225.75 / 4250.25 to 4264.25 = -1.3 Angstrom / 20.2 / 21.1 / 18.4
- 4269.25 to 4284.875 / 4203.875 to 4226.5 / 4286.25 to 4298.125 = 2.1 Angstrom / 20.9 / 18.1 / 21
